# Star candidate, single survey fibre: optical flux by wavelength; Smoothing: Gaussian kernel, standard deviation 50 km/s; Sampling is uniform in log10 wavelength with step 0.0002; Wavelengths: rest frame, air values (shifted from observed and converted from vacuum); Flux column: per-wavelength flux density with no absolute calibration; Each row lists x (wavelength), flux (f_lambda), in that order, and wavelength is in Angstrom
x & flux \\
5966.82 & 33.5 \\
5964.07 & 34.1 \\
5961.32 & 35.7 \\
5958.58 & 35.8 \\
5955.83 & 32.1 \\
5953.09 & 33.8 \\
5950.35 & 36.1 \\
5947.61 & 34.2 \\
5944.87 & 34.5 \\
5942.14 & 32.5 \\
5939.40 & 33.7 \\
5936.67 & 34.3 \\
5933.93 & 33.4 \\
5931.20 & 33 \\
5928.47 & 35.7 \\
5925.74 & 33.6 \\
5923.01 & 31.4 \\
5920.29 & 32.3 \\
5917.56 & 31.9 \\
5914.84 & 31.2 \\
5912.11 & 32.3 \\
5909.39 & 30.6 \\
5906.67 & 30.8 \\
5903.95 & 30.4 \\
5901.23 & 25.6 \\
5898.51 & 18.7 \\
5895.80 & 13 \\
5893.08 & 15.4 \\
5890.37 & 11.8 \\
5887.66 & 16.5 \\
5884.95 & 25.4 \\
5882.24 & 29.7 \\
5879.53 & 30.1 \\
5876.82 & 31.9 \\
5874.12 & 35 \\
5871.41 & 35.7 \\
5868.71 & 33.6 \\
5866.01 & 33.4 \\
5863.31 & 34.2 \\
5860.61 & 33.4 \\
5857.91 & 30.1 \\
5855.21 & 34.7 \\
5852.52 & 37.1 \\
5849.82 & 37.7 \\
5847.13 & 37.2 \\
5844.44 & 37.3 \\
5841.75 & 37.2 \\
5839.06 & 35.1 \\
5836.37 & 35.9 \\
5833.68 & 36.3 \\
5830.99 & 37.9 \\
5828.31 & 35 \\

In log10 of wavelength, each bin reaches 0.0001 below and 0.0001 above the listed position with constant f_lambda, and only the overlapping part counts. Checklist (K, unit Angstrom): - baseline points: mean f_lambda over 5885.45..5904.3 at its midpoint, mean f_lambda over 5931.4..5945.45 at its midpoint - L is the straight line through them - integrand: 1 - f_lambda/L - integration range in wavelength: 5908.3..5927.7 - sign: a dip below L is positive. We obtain -4.1 Angstrom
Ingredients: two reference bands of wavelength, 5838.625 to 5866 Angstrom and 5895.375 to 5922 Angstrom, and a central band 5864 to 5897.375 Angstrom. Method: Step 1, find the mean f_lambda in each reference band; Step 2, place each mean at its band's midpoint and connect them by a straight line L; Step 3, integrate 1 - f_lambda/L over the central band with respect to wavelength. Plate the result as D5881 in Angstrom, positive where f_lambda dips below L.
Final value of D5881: 6.3 Angstrom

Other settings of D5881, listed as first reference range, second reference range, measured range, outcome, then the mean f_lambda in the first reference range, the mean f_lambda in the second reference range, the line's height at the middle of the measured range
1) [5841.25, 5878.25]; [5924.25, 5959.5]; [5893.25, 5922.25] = 6.0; 34.8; 34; 34.4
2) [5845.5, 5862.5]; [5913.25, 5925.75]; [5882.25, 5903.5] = 8.9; 35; 31.9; 33.2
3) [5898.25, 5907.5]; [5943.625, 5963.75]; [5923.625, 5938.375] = -1.3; 27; 34.6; 31.2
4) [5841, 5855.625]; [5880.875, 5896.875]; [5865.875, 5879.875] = -4.1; 37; 18.7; 25.9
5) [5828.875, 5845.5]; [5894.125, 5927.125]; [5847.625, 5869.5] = -0.2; 36.5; 28.4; 34.1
